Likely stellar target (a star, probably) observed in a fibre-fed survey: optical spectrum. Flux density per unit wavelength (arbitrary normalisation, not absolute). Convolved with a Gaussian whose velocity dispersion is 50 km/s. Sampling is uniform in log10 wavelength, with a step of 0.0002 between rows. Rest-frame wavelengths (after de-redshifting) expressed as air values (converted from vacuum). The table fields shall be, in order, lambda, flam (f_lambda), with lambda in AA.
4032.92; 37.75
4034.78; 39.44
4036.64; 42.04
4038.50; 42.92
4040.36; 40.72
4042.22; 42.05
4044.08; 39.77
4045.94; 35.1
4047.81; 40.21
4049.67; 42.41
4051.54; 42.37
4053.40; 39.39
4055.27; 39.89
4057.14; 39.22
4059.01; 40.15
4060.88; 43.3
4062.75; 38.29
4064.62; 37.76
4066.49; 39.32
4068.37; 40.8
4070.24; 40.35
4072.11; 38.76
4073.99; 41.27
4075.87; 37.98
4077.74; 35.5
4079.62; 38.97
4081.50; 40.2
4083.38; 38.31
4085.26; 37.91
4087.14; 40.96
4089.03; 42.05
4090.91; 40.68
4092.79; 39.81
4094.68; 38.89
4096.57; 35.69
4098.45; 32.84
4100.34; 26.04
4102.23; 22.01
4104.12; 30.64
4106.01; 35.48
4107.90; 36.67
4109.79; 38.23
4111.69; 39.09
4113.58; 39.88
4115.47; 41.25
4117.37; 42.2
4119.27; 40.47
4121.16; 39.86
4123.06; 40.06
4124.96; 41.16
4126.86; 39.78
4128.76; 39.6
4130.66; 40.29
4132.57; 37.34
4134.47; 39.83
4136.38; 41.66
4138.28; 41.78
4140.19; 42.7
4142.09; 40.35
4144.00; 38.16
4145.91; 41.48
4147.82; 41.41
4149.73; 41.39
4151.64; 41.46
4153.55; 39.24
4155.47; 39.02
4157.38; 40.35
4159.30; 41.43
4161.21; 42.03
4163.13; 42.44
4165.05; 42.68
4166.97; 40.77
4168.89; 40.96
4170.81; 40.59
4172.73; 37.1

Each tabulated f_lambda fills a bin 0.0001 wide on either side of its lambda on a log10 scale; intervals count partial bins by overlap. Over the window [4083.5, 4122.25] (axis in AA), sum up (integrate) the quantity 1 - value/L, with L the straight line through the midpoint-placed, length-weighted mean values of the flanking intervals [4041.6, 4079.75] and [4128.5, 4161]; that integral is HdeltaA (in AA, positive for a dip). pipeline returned 2.9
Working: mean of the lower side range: 39.7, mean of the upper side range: 40.5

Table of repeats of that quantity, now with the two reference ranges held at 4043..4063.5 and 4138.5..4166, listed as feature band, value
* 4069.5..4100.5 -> 1.6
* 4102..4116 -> 1.6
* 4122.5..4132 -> 0.2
